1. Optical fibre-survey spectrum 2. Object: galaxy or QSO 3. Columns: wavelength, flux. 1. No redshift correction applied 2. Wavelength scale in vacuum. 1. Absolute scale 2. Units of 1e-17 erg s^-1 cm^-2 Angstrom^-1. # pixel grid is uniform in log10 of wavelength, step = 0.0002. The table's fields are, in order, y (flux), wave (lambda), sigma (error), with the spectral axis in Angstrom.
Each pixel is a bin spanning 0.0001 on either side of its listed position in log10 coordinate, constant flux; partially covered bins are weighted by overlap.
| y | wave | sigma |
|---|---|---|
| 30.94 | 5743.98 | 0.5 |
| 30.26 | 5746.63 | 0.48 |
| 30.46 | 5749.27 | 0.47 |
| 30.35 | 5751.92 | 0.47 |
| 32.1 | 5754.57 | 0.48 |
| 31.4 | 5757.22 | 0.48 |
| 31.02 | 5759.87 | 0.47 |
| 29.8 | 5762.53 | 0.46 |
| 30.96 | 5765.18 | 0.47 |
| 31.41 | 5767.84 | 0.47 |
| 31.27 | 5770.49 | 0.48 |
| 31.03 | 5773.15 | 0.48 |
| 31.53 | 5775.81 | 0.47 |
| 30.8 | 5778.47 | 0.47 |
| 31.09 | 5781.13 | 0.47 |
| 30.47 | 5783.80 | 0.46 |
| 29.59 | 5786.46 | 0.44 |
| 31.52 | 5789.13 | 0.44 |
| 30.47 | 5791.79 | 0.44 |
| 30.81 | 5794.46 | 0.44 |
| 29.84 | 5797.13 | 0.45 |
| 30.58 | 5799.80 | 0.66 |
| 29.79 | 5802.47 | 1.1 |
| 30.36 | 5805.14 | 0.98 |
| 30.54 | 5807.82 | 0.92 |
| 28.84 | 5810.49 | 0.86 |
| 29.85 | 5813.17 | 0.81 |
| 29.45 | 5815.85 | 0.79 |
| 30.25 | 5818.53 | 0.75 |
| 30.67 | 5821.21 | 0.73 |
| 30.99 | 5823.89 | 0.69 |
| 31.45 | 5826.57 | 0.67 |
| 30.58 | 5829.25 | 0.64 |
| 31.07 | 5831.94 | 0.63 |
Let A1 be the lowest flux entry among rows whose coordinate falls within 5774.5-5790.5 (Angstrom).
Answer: 29.59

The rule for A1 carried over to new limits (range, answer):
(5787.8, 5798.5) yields 29.84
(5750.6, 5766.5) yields 29.8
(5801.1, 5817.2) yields 28.84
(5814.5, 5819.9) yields 29.45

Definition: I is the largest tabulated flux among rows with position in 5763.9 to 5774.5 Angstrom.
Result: 31.41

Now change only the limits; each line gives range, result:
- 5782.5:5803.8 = 31.52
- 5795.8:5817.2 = 30.58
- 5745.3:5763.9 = 32.1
